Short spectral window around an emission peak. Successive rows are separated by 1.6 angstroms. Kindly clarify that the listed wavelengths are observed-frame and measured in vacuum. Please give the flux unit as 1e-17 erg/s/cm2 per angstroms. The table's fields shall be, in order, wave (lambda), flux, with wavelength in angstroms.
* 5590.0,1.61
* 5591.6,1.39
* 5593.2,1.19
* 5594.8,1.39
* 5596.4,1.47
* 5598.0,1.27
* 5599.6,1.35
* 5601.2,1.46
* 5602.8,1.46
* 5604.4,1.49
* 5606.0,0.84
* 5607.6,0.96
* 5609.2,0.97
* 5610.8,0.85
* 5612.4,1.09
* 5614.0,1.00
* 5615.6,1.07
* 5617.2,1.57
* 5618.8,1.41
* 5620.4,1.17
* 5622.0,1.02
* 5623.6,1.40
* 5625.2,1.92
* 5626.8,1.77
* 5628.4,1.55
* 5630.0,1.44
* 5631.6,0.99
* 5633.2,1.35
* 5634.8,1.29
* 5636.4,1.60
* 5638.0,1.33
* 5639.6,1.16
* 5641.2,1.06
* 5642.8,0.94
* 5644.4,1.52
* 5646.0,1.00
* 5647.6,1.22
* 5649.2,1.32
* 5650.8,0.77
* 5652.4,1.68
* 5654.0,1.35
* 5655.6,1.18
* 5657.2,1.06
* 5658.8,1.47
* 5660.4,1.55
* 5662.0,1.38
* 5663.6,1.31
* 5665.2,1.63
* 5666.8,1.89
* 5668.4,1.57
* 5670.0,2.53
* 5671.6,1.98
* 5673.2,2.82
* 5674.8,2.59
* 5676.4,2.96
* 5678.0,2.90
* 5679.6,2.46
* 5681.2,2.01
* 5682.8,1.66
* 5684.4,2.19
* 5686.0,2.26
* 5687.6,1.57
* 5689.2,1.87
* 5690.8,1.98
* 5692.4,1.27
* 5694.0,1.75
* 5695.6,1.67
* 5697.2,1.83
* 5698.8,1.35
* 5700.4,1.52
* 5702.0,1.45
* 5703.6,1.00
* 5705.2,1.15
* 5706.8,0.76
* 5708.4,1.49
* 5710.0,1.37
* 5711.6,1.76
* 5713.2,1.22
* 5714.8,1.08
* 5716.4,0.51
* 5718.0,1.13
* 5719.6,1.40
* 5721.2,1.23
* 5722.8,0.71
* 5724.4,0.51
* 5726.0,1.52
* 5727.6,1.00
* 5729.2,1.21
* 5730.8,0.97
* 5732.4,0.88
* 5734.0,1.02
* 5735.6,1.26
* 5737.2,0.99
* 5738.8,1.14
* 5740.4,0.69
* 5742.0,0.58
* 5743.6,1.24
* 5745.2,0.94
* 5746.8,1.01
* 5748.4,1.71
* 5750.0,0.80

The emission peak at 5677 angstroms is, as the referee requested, C III] 1909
